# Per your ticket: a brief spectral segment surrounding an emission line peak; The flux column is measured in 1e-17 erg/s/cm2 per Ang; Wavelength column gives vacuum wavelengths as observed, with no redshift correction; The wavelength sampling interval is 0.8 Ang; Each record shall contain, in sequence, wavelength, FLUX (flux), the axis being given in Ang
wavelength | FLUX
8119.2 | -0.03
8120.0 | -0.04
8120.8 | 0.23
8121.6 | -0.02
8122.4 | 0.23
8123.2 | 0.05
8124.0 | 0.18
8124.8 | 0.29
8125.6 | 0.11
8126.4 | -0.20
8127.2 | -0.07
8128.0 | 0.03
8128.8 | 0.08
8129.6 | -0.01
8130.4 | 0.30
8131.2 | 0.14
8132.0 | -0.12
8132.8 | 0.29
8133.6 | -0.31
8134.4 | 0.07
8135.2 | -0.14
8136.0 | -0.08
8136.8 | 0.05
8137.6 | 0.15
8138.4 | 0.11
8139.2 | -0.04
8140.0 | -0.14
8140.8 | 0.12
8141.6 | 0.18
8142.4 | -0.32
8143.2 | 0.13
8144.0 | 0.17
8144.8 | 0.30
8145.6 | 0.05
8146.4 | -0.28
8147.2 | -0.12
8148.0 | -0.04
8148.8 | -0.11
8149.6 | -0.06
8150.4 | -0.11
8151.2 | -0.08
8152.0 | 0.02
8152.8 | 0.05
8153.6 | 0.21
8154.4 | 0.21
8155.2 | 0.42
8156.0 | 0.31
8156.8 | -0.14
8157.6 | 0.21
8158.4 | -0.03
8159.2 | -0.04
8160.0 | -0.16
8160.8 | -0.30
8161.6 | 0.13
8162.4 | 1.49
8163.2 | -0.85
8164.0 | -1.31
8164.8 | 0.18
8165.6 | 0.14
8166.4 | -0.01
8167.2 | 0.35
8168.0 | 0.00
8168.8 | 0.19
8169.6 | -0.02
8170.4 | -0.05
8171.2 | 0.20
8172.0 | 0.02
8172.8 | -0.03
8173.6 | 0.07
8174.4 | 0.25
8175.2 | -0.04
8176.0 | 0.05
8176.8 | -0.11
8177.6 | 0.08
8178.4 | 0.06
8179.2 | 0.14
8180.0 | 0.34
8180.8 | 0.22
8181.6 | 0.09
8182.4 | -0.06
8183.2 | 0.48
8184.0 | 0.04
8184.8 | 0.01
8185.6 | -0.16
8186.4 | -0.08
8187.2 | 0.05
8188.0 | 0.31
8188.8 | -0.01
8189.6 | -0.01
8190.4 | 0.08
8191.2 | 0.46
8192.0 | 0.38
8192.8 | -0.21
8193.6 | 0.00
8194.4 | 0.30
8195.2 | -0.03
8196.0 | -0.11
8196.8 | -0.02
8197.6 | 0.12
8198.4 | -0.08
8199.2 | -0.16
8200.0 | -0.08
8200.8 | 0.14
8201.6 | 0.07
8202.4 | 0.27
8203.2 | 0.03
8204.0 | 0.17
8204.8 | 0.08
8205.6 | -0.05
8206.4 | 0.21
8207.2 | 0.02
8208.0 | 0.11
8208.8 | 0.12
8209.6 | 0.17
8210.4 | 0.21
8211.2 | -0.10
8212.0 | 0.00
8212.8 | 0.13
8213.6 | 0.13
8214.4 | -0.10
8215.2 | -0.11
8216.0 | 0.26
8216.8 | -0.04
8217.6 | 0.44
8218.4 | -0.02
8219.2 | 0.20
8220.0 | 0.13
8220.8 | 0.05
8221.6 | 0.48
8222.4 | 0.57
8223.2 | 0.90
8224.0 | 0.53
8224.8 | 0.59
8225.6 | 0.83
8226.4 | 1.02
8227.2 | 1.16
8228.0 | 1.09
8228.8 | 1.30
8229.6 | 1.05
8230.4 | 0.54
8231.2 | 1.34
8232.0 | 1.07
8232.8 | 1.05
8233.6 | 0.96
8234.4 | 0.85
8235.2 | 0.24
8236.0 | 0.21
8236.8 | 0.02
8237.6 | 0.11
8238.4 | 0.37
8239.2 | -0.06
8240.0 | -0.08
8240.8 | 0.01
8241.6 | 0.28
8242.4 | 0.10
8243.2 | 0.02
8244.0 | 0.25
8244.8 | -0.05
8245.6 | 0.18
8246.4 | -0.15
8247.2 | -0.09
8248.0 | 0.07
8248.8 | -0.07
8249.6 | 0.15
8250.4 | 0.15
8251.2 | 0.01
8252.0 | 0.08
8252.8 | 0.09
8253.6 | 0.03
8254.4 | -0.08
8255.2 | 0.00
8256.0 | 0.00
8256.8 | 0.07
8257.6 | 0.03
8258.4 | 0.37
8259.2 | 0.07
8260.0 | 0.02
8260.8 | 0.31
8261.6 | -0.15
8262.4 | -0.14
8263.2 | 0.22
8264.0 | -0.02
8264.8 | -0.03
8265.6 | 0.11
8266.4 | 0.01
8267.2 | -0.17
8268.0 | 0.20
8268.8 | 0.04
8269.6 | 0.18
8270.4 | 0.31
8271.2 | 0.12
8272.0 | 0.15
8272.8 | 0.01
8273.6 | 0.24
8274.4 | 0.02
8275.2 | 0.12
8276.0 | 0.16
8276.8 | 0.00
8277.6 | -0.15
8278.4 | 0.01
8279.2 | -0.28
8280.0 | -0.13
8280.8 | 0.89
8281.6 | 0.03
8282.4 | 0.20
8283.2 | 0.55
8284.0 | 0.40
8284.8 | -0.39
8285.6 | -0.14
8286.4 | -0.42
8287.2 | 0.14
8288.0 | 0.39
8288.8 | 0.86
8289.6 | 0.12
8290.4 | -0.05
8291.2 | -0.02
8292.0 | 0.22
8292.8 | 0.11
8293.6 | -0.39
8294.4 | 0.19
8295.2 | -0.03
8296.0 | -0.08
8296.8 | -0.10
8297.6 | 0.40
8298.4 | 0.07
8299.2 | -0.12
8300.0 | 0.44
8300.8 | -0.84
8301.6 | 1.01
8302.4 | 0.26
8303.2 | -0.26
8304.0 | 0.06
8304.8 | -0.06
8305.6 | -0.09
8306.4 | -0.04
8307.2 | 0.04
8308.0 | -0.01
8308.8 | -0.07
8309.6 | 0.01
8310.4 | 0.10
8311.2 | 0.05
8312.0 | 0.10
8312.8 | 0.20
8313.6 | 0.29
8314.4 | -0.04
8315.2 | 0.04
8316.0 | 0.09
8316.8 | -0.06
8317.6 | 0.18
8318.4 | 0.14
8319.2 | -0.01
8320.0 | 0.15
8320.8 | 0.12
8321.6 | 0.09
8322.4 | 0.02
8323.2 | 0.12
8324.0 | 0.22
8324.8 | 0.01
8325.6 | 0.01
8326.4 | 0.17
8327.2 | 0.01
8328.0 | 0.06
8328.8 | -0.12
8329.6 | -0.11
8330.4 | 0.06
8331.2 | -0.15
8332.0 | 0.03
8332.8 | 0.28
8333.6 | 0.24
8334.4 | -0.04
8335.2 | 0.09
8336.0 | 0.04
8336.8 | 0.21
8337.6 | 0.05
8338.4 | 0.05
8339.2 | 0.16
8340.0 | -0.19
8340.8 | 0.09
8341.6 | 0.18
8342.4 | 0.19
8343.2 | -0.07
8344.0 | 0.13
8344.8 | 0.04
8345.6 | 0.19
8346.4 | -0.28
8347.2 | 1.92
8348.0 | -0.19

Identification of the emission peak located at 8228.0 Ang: [O II]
